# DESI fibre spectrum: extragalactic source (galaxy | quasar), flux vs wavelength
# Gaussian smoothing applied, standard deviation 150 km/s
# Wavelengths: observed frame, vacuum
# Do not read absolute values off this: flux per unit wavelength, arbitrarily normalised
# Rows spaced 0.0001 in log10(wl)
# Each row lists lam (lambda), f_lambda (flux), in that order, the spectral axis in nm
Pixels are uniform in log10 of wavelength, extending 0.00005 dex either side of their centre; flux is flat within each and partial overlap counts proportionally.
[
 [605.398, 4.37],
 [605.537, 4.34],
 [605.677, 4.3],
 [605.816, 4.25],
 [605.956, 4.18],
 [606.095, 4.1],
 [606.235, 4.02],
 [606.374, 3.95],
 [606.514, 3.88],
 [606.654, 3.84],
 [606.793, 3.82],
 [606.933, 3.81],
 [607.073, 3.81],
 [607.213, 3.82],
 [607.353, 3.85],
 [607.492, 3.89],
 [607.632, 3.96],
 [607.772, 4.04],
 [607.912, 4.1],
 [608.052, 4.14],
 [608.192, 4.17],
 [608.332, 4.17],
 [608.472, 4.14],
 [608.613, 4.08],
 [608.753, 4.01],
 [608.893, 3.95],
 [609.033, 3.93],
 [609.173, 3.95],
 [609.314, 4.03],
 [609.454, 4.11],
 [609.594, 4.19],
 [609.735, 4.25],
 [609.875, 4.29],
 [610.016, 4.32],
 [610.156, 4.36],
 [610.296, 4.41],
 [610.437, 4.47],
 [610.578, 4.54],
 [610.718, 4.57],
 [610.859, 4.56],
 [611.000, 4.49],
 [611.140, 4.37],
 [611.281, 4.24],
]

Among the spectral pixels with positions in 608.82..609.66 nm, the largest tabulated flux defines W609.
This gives 4.19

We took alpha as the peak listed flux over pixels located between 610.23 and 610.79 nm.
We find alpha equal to 4.57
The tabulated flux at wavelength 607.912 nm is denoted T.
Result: 4.1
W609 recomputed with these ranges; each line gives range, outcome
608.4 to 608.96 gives 4.14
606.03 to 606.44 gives 4.1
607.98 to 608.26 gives 4.17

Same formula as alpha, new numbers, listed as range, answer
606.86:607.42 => 3.85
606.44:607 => 3.88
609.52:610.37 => 4.41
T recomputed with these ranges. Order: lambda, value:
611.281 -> 4.24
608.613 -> 4.08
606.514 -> 3.88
